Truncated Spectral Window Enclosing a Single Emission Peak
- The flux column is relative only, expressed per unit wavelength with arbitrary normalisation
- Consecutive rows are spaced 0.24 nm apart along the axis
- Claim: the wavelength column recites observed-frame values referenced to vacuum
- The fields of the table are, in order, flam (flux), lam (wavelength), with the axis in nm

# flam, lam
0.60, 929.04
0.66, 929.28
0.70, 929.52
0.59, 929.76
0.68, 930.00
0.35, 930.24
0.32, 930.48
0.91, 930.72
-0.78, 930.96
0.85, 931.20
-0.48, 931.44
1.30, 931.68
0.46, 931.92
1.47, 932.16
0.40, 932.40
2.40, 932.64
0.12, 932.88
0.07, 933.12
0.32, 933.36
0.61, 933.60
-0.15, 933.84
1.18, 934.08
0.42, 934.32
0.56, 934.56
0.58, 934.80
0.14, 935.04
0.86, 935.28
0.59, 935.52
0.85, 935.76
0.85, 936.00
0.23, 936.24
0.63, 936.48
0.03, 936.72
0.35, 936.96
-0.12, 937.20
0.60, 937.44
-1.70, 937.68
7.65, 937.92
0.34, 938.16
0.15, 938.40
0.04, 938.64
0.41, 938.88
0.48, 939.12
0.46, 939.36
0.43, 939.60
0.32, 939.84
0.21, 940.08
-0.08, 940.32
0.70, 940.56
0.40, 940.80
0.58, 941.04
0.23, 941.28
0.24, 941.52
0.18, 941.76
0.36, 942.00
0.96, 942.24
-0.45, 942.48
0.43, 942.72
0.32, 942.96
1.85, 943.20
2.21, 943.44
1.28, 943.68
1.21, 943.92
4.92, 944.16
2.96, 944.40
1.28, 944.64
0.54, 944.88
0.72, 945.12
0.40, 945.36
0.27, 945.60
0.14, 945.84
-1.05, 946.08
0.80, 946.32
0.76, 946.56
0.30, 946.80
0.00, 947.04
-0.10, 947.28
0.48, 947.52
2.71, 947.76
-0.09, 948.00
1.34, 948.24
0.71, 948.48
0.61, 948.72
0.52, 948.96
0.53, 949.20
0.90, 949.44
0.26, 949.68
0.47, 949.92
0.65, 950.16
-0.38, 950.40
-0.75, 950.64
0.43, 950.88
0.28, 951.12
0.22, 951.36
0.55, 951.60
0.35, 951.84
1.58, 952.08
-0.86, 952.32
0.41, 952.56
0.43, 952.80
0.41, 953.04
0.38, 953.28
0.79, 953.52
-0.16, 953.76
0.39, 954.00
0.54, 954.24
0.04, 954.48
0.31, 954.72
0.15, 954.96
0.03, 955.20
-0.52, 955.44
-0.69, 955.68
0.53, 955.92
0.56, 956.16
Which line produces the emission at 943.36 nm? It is H-gamma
